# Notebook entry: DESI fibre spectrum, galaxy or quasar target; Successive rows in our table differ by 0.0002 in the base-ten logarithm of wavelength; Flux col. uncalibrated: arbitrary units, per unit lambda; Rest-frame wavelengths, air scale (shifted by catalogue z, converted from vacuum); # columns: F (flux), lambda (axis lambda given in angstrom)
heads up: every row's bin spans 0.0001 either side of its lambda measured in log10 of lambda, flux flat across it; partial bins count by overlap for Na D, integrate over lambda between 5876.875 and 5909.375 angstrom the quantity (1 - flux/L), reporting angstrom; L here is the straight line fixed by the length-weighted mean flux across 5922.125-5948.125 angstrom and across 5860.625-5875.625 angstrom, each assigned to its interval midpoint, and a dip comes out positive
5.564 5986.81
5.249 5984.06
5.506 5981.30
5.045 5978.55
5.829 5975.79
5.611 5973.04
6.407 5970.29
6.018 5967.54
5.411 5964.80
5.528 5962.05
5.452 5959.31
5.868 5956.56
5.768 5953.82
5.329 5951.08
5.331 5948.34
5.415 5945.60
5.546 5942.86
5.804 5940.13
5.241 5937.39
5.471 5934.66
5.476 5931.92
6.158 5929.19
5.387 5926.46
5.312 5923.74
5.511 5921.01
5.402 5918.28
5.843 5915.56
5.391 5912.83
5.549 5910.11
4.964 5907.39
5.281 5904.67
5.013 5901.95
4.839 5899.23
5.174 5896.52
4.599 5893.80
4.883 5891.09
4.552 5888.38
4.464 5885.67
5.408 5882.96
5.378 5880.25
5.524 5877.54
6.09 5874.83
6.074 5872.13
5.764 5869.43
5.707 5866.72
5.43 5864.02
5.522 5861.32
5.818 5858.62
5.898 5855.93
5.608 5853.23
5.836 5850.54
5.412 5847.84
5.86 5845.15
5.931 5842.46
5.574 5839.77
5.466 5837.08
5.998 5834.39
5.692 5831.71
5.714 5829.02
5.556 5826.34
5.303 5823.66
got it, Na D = 3.8 angstrom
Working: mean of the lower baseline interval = 5.76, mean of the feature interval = 5.01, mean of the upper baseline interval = 5.53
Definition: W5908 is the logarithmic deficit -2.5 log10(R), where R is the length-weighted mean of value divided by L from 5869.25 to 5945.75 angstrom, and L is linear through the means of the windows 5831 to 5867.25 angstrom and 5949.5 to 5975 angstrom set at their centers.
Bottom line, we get 0.07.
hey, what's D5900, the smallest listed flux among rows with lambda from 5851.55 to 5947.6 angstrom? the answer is 4.464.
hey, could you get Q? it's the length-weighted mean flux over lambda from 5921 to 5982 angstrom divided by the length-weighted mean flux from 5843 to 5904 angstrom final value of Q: 1.03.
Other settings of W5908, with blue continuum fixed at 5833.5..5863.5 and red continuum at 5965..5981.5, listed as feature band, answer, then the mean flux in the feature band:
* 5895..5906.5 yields 0.13 mag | 5.06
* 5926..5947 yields 0.03 mag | 5.57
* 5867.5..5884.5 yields 0.00 mag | 5.69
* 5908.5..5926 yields 0.04 mag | 5.49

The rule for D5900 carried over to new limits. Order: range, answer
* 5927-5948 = 5.241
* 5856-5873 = 5.43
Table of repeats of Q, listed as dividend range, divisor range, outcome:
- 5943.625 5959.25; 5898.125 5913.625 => 1.07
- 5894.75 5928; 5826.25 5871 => 0.93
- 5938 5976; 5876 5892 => 1.12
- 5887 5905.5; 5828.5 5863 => 0.86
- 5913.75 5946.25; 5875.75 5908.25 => 1.10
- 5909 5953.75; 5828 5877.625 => 0.96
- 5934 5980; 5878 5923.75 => 1.09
